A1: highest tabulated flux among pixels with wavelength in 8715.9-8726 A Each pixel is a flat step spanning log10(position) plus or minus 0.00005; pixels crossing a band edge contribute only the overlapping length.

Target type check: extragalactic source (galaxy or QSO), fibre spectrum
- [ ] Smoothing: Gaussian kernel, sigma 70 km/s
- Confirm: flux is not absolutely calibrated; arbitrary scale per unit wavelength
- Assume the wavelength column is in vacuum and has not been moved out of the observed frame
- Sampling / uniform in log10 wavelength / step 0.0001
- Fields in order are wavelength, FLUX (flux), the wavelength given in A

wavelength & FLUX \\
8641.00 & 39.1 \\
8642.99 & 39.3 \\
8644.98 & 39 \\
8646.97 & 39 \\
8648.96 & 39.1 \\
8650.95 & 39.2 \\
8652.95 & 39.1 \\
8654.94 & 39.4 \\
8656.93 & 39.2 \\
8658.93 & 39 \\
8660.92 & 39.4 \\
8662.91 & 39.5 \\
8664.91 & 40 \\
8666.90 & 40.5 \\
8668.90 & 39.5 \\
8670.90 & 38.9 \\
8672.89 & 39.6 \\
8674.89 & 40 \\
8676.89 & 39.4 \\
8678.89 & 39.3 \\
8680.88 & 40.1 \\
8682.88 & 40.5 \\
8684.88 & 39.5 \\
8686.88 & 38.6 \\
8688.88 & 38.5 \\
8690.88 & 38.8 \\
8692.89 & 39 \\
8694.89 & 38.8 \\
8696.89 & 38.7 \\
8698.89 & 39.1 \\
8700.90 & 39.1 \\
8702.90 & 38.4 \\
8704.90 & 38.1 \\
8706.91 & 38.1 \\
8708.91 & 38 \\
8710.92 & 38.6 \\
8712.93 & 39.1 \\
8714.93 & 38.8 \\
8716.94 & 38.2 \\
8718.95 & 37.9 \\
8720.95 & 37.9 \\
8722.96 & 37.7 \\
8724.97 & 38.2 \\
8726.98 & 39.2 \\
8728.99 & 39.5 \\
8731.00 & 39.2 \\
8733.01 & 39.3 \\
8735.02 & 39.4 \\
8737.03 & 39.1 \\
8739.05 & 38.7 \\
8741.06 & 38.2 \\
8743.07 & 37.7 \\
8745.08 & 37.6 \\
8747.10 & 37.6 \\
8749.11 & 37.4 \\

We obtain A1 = 38.2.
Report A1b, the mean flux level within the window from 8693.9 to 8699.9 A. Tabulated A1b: 38.9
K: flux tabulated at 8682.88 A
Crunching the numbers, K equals 40.5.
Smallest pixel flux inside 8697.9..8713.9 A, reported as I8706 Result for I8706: 38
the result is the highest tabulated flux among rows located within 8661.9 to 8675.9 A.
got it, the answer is 40.5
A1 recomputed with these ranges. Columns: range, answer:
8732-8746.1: 39.4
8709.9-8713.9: 39.1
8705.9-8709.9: 38.1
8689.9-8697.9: 39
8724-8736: 39.5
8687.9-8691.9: 38.8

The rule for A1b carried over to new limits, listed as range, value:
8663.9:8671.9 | 39.7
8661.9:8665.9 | 39.7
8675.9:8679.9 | 39.4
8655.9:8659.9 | 39.1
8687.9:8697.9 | 38.8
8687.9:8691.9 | 38.6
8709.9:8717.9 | 38.7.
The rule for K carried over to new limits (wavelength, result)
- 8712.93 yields 39.1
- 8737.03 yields 39.1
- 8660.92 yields 39.4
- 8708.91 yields 38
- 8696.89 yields 38.7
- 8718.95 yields 37.9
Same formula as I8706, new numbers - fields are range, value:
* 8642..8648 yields 39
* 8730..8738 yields 39.1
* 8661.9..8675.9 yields 38.9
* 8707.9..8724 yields 37.7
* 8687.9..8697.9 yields 38.5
